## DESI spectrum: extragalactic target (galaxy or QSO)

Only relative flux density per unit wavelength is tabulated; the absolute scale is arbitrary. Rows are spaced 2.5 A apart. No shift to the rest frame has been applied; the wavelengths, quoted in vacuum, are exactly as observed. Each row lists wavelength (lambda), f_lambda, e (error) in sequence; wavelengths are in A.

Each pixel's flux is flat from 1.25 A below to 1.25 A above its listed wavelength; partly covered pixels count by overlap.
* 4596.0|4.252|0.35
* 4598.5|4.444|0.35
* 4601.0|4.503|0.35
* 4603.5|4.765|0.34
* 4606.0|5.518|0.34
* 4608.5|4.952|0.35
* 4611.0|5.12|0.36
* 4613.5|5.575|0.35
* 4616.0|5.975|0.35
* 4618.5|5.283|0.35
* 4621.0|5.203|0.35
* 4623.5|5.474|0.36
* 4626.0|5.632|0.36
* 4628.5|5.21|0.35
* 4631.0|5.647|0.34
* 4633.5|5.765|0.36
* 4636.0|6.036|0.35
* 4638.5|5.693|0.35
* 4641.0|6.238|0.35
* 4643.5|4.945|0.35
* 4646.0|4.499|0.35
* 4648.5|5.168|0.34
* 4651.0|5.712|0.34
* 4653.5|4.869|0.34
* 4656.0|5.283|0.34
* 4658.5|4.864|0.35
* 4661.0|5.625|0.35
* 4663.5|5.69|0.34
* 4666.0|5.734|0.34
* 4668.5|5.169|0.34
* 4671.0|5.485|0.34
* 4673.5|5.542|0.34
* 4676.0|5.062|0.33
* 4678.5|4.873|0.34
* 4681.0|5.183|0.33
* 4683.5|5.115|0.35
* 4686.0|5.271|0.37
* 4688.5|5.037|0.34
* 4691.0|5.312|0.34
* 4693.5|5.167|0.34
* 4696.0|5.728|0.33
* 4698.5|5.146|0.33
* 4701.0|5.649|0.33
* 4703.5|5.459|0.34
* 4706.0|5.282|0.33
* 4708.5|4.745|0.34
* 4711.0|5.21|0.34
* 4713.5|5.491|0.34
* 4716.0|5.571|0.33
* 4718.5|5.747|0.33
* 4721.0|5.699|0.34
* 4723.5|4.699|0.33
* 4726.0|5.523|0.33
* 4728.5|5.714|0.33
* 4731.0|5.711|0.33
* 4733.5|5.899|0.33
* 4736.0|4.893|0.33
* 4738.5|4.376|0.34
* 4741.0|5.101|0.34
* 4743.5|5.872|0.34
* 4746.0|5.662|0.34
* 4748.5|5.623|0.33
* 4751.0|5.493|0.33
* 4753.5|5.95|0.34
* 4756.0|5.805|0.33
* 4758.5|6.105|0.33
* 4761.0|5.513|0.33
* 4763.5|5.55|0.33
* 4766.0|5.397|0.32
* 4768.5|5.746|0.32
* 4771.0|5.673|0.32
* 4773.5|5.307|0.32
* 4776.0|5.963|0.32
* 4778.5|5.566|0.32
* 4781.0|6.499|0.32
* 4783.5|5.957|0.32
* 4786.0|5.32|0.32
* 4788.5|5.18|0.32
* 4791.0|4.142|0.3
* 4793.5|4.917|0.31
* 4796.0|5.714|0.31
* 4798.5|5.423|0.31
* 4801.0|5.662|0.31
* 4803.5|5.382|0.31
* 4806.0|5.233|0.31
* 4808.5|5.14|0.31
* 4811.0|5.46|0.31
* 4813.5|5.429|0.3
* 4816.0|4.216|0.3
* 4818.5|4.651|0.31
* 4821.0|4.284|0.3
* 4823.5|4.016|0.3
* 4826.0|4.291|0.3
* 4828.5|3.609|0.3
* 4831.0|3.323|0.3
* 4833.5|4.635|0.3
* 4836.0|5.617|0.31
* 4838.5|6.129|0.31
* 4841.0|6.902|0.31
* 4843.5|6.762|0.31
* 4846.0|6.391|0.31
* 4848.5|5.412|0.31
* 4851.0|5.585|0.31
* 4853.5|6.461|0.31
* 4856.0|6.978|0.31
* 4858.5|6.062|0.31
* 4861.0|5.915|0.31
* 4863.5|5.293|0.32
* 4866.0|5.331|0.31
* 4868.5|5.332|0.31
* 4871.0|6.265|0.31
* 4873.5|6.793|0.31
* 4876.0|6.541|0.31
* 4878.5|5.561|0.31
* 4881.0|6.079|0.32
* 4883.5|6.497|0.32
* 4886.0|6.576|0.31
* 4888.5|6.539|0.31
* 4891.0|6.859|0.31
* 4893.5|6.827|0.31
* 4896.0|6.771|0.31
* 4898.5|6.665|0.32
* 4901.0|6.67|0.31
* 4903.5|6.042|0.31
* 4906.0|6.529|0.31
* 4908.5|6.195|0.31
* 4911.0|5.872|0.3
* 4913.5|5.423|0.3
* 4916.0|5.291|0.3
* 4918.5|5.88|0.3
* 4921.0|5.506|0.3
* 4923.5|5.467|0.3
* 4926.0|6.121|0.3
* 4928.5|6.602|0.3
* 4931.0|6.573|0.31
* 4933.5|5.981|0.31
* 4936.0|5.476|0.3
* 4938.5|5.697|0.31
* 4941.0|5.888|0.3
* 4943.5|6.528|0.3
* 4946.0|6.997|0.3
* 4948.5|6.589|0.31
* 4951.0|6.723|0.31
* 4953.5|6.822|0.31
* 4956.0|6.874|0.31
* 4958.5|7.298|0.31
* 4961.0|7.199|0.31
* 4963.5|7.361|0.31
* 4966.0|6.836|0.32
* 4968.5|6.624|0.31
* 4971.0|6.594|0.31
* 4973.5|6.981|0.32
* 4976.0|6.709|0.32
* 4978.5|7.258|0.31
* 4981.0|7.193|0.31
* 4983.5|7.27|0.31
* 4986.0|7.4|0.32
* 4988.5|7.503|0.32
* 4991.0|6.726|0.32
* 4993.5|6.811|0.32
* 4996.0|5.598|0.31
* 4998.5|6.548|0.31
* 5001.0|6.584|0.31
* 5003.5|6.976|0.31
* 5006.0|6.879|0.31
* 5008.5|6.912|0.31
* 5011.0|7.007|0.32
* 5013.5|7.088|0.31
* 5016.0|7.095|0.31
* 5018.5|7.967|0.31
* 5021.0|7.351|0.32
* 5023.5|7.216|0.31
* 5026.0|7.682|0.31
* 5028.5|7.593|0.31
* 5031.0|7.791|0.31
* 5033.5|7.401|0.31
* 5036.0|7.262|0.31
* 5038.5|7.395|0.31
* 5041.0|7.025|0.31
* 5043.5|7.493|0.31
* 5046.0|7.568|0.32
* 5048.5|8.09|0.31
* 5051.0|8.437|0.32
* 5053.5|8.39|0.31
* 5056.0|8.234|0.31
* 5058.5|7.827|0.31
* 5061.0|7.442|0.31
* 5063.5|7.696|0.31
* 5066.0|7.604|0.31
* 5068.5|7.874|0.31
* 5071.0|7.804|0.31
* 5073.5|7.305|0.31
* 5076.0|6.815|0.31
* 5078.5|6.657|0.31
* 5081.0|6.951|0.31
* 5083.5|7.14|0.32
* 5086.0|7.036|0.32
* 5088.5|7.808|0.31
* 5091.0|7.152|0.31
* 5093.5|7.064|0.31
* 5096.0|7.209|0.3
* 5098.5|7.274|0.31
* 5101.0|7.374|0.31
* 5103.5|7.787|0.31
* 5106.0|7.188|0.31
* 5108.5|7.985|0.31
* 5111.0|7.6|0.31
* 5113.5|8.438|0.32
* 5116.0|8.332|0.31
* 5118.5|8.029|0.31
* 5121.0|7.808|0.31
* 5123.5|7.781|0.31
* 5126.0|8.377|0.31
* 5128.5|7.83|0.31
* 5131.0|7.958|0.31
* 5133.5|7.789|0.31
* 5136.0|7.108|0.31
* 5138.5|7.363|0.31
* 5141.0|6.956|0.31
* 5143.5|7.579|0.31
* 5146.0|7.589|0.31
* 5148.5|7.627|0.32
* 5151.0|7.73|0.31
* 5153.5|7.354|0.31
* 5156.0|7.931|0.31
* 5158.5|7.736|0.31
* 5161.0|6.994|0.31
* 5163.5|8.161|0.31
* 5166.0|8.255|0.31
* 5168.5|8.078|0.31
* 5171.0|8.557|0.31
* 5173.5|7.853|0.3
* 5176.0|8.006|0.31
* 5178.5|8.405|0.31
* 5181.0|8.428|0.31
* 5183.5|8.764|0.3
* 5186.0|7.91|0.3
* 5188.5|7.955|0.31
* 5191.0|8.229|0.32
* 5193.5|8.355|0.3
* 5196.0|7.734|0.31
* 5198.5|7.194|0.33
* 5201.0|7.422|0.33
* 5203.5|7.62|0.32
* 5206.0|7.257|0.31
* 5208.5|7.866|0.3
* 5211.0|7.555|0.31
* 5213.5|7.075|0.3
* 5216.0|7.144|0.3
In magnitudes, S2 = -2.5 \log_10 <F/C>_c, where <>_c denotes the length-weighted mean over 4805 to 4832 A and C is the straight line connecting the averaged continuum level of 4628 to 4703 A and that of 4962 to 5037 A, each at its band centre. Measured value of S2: 0.33 mag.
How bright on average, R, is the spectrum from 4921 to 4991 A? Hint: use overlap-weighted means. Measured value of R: 6.67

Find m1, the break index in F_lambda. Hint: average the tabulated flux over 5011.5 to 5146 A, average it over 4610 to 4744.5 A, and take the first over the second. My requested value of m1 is 1.4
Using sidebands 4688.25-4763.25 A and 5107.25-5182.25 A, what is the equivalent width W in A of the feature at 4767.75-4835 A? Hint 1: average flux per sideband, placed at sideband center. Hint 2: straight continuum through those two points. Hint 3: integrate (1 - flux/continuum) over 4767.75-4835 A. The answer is 9.2 A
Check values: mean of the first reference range 5.45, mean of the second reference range 7.85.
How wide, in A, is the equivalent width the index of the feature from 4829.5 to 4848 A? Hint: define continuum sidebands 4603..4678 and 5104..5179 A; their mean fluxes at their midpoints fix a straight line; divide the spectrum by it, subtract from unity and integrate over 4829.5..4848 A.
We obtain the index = 2.07 A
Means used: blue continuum 5.39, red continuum 7.81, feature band 5.64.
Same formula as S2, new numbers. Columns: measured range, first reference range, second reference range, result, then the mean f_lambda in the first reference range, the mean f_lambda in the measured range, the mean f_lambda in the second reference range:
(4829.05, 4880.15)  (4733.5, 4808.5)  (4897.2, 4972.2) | 0.02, 5.48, 5.84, 6.34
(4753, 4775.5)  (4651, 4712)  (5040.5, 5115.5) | 0.02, 5.28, 5.67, 7.56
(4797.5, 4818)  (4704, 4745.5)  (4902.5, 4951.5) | 0.08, 5.35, 5.22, 6.06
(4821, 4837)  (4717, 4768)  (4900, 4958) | 0.35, 5.52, 4.23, 6.18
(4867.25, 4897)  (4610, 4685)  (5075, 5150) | 0.01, 5.39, 6.38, 7.52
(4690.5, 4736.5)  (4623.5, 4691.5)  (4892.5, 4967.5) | 0.03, 5.36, 5.41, 6.36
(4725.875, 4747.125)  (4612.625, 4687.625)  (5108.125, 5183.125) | 0.08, 5.39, 5.41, 7.86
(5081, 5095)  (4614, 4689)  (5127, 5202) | 0.04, 5.38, 7.21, 7.83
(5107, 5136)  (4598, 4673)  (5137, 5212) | -0.05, 5.35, 7.95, 7.81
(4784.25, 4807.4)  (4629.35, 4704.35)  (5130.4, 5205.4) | 0.15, 5.36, 5.23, 7.82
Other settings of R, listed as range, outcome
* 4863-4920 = 6.18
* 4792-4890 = 5.55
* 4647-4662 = 5.23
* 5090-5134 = 7.72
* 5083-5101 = 7.25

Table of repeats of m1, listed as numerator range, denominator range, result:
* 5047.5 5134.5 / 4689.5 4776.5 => 1.40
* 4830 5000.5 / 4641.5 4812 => 1.17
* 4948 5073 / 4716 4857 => 1.34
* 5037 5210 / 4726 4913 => 1.36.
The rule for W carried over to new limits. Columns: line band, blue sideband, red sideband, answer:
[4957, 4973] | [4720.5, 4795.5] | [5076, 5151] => -0.7 A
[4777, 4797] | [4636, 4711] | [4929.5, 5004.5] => 1.5 A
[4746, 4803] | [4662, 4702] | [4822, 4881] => -0.9 A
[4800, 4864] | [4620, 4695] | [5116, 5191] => 9.3 A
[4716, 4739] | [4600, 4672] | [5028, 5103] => 1.6 A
